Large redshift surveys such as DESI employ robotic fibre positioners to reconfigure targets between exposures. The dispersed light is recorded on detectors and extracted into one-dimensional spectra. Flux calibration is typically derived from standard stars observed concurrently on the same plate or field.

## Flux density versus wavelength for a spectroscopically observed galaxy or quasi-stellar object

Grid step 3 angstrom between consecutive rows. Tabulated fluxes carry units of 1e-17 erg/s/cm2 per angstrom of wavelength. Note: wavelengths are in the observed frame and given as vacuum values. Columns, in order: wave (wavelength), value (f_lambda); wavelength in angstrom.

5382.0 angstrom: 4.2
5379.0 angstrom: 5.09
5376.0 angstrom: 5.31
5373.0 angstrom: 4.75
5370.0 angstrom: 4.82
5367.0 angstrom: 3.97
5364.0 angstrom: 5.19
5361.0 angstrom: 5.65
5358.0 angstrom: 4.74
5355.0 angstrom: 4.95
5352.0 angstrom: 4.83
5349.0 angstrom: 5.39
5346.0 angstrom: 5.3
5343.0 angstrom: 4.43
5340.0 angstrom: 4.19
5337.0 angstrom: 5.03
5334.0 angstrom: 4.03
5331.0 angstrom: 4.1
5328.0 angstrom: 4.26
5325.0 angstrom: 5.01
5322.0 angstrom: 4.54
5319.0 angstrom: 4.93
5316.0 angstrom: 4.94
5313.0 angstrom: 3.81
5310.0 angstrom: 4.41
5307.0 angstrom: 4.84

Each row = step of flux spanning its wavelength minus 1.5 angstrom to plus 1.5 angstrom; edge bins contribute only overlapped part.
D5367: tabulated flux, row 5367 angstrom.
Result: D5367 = 3.97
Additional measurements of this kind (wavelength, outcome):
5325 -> 5.01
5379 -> 5.09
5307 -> 4.84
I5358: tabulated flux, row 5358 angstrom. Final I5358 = 4.74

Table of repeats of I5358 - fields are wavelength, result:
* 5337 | 5.03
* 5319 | 4.93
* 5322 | 4.54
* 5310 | 4.41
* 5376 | 5.31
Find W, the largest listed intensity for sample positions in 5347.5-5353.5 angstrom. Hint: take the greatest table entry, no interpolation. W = 5.39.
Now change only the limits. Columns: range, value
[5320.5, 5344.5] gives 5.03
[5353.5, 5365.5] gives 5.65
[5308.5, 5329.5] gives 5.01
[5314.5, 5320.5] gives 4.94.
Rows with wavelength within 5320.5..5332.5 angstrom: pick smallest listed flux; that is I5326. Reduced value 4.1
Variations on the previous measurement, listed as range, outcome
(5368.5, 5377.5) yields 4.75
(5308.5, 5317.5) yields 3.81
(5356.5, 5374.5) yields 3.97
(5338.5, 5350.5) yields 4.19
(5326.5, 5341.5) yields 4.03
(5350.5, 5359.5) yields 4.74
